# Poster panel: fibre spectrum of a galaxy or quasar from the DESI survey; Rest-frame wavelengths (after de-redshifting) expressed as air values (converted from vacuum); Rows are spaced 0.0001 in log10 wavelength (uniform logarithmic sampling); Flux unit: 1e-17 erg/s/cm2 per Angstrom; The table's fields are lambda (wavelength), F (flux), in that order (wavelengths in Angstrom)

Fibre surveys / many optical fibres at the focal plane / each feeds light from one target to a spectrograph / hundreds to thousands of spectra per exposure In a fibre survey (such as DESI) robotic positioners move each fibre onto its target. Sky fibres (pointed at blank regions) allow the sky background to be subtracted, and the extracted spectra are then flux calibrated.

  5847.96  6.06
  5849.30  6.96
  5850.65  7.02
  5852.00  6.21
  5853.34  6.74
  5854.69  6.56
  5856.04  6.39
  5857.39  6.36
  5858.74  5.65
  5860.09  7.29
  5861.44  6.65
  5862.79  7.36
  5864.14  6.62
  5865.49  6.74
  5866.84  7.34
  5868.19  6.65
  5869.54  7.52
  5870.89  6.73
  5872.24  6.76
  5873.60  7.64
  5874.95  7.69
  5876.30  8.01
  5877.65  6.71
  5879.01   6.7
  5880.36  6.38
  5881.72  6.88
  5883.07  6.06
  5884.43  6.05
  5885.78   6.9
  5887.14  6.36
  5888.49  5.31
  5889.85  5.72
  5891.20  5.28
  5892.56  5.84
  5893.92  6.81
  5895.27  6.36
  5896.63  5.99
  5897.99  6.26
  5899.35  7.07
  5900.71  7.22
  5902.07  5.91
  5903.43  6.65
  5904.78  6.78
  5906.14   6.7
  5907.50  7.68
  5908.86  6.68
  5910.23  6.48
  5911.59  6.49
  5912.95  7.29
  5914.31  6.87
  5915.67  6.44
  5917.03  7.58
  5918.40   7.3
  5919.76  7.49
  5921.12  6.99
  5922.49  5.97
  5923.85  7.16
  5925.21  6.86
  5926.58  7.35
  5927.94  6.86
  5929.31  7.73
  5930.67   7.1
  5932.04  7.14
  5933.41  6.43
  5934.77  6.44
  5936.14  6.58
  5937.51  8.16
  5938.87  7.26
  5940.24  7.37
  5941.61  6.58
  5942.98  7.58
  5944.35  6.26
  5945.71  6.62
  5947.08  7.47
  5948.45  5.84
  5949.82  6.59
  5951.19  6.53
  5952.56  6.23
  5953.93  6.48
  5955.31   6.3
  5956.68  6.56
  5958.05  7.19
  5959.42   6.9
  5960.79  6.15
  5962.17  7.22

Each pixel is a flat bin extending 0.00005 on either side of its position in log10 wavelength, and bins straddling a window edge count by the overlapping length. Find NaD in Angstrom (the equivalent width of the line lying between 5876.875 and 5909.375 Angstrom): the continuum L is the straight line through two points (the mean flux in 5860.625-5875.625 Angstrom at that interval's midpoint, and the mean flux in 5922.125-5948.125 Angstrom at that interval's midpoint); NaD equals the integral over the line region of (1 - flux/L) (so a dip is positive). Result 2.8 Angstrom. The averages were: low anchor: 7.07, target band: 6.43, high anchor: 6.99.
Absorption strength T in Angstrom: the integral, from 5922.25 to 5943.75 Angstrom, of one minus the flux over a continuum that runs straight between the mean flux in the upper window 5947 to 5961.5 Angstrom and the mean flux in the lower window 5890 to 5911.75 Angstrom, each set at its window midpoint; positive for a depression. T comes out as -1.8 Angstrom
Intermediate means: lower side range 6.49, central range 7.05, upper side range 6.53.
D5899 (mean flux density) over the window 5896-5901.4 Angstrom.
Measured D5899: 6.63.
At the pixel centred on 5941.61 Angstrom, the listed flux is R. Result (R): 6.58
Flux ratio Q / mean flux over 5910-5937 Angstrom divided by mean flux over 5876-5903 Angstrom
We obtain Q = 1.09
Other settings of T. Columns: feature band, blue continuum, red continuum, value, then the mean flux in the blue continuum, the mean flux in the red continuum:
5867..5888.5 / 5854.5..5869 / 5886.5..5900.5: -1.37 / 6.7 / 6.14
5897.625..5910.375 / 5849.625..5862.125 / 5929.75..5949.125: 0.00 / 6.55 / 6.93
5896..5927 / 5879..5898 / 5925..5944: -0.94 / 6.17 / 7.09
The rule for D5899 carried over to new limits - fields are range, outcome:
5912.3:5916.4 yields 6.88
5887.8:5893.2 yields 5.54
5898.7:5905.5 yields 6.73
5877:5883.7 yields 6.54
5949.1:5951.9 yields 6.55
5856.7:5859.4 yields 6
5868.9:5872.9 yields 7.01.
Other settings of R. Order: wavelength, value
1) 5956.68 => 6.56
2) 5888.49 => 5.31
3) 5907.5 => 7.68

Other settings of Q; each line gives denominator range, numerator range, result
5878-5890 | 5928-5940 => 1.13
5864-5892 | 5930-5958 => 1.02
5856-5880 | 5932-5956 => 0.97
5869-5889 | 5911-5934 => 1.03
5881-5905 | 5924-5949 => 1.11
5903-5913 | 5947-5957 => 0.94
